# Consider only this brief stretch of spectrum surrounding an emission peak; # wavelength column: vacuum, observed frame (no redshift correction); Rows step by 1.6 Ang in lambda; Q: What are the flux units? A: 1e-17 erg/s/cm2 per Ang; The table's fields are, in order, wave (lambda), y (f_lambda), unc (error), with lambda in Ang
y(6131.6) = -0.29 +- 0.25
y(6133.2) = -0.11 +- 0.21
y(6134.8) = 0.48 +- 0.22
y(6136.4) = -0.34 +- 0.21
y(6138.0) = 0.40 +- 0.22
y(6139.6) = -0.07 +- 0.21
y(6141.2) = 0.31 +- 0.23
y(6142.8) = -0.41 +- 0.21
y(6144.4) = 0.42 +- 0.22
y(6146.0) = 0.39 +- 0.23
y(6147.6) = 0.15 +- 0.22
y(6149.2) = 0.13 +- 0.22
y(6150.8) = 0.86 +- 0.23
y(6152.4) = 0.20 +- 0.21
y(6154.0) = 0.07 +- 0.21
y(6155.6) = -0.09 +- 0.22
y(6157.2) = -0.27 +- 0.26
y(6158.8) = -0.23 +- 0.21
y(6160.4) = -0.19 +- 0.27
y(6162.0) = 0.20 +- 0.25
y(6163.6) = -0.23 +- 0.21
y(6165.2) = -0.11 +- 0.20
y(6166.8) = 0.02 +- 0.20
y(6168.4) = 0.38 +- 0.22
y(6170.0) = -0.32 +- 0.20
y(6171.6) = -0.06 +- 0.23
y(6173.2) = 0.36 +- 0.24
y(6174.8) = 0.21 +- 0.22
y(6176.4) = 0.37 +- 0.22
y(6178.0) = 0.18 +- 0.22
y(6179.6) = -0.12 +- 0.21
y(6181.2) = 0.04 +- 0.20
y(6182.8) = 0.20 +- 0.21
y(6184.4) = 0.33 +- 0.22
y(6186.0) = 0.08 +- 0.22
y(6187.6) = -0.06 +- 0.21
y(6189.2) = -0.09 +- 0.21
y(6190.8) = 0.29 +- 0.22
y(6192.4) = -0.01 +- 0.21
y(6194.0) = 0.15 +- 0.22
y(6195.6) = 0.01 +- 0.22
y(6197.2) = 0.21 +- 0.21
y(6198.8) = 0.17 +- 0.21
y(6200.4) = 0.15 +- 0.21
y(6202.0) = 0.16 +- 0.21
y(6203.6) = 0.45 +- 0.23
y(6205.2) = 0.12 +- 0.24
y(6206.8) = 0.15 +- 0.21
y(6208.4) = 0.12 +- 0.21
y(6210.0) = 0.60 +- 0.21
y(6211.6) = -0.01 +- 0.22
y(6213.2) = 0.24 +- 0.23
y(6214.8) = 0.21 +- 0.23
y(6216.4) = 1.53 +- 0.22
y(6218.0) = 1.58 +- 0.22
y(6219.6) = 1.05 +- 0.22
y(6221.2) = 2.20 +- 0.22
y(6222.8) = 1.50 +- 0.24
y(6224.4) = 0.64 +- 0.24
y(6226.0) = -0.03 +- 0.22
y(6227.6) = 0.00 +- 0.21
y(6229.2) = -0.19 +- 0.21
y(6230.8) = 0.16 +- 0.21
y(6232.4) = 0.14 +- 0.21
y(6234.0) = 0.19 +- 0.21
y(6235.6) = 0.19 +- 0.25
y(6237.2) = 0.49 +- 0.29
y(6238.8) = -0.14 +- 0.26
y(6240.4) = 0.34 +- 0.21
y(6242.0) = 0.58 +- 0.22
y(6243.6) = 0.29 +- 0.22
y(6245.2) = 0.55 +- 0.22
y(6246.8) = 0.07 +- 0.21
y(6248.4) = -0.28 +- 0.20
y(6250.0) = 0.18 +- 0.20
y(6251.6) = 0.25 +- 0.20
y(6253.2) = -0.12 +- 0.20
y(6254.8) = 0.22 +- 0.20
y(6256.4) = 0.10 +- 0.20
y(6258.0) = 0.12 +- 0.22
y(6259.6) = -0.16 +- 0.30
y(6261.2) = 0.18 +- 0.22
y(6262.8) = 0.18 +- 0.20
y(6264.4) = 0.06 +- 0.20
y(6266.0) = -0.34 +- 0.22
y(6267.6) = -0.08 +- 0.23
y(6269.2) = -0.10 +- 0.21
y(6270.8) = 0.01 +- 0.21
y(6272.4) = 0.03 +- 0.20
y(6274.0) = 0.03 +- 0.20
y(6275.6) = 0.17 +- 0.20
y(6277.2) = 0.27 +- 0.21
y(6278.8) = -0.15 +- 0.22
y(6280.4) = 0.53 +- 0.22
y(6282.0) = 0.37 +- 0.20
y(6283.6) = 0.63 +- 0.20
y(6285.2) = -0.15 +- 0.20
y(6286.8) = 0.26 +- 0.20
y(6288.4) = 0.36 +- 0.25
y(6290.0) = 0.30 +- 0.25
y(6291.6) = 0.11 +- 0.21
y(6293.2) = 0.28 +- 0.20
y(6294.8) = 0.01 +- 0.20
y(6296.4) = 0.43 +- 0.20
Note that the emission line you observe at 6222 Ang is [O II]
